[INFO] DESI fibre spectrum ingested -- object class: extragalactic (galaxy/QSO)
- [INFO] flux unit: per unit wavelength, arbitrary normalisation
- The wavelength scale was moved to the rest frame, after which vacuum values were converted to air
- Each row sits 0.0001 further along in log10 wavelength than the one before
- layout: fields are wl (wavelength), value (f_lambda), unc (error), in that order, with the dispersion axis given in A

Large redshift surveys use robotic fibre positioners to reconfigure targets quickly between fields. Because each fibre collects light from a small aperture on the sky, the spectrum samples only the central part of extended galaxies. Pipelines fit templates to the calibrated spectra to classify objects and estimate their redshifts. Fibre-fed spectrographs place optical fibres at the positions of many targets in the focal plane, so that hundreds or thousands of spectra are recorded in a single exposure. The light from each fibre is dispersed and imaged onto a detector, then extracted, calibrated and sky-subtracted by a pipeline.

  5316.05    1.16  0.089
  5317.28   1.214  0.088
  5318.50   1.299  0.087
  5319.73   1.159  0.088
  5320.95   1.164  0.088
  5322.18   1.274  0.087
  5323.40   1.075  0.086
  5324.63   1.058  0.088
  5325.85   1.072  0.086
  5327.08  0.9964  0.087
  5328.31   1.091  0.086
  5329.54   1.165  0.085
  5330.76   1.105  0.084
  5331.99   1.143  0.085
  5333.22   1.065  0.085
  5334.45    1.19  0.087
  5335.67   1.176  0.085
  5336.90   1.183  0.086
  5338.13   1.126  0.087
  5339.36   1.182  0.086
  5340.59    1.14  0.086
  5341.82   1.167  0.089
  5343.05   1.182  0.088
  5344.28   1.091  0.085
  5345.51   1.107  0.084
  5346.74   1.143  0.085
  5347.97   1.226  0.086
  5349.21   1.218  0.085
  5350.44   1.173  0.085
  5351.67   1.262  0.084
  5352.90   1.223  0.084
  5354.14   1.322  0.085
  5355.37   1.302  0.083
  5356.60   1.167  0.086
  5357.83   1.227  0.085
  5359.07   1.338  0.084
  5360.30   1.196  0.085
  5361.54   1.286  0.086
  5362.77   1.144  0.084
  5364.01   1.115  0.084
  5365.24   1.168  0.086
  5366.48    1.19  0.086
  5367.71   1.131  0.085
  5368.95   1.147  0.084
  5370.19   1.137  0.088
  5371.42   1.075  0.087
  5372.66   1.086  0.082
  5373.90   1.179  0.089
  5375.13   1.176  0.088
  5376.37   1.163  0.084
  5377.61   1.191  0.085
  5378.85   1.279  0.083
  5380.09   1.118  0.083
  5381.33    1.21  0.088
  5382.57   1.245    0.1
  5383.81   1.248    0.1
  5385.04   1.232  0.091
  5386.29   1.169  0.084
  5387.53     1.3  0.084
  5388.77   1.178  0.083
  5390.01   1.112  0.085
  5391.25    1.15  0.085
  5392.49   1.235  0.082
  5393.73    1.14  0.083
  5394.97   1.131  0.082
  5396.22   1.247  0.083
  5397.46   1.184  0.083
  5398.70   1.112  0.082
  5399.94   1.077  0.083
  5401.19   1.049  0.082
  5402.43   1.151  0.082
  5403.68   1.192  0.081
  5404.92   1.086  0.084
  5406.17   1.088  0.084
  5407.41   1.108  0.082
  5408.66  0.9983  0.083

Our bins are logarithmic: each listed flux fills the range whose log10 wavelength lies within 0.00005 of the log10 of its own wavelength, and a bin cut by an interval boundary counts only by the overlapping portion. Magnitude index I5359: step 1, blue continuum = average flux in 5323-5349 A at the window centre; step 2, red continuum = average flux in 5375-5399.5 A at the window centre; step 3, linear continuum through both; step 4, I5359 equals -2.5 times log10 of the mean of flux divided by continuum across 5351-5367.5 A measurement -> -0.06 mag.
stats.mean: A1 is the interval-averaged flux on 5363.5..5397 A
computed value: 1.18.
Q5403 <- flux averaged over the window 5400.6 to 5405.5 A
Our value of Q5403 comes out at 1.12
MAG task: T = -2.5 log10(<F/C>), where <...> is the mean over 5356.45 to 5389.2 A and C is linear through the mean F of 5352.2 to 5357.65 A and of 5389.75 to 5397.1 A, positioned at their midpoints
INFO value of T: 0.02 mag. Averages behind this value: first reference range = 1.25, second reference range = 1.17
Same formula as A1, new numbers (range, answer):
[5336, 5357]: 1.19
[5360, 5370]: 1.17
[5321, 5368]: 1.17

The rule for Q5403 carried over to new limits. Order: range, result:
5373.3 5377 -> 1.17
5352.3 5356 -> 1.28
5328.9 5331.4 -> 1.14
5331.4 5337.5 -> 1.15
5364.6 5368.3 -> 1.16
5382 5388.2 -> 1.24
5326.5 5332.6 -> 1.1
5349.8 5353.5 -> 1.22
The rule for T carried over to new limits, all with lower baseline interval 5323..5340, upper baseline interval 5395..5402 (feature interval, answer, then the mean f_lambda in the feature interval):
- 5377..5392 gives -0.068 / 1.2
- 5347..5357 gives -0.104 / 1.23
